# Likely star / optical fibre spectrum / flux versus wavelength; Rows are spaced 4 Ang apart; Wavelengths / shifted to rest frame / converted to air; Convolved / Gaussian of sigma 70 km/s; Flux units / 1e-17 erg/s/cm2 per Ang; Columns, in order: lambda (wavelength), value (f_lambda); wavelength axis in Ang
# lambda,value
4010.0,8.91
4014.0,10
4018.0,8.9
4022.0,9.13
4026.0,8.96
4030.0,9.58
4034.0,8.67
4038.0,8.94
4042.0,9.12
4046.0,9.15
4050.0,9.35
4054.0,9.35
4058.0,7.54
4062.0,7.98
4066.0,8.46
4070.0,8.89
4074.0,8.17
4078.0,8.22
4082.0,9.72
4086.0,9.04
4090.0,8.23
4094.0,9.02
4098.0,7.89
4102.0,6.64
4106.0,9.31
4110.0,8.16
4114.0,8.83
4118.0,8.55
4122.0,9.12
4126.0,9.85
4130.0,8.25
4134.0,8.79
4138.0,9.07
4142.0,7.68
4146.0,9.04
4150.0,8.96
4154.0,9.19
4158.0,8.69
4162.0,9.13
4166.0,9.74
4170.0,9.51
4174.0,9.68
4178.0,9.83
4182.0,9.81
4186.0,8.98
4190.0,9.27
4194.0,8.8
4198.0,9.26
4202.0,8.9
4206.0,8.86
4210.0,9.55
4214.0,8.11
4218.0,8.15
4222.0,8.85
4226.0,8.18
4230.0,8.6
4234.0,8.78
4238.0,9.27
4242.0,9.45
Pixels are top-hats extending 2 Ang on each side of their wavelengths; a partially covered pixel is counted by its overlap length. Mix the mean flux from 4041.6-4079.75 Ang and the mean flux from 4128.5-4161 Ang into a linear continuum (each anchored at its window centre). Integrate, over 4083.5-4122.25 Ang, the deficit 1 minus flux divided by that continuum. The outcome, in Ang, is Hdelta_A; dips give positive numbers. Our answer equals 0.90 Ang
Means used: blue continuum 8.6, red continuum 8.73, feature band 8.47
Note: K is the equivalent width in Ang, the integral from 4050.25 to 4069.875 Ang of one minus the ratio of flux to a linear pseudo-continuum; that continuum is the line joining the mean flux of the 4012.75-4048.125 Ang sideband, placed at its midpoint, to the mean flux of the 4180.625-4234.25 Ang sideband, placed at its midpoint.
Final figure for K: 1.3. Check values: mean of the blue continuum 9.14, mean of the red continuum 8.86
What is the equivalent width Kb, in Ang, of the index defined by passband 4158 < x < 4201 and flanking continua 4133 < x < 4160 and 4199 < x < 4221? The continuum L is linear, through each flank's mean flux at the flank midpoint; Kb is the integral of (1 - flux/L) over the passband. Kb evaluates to -2.93 Ang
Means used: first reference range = 8.77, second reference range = 8.75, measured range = 9.36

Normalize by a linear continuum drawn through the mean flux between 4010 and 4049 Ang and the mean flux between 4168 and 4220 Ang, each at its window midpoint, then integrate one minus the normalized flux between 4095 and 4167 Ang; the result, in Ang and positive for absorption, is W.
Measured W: 3.4 Ang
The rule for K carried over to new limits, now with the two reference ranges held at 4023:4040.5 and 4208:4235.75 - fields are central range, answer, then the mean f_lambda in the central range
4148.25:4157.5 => -0.3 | 9.02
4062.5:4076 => 0.8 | 8.45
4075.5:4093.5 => 0.2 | 8.8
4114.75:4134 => -0.2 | 8.92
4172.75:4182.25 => -1.2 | 9.77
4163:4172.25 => -0.9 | 9.57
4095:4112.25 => 1.6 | 8.07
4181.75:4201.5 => -1.1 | 9.15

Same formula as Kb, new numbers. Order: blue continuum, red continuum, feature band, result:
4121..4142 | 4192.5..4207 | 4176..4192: -0.94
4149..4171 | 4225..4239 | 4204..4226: 0.41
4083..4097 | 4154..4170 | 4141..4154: 0.59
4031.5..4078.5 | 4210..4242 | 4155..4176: -1.61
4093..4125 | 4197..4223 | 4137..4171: -1.47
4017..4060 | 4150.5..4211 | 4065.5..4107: 2.66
